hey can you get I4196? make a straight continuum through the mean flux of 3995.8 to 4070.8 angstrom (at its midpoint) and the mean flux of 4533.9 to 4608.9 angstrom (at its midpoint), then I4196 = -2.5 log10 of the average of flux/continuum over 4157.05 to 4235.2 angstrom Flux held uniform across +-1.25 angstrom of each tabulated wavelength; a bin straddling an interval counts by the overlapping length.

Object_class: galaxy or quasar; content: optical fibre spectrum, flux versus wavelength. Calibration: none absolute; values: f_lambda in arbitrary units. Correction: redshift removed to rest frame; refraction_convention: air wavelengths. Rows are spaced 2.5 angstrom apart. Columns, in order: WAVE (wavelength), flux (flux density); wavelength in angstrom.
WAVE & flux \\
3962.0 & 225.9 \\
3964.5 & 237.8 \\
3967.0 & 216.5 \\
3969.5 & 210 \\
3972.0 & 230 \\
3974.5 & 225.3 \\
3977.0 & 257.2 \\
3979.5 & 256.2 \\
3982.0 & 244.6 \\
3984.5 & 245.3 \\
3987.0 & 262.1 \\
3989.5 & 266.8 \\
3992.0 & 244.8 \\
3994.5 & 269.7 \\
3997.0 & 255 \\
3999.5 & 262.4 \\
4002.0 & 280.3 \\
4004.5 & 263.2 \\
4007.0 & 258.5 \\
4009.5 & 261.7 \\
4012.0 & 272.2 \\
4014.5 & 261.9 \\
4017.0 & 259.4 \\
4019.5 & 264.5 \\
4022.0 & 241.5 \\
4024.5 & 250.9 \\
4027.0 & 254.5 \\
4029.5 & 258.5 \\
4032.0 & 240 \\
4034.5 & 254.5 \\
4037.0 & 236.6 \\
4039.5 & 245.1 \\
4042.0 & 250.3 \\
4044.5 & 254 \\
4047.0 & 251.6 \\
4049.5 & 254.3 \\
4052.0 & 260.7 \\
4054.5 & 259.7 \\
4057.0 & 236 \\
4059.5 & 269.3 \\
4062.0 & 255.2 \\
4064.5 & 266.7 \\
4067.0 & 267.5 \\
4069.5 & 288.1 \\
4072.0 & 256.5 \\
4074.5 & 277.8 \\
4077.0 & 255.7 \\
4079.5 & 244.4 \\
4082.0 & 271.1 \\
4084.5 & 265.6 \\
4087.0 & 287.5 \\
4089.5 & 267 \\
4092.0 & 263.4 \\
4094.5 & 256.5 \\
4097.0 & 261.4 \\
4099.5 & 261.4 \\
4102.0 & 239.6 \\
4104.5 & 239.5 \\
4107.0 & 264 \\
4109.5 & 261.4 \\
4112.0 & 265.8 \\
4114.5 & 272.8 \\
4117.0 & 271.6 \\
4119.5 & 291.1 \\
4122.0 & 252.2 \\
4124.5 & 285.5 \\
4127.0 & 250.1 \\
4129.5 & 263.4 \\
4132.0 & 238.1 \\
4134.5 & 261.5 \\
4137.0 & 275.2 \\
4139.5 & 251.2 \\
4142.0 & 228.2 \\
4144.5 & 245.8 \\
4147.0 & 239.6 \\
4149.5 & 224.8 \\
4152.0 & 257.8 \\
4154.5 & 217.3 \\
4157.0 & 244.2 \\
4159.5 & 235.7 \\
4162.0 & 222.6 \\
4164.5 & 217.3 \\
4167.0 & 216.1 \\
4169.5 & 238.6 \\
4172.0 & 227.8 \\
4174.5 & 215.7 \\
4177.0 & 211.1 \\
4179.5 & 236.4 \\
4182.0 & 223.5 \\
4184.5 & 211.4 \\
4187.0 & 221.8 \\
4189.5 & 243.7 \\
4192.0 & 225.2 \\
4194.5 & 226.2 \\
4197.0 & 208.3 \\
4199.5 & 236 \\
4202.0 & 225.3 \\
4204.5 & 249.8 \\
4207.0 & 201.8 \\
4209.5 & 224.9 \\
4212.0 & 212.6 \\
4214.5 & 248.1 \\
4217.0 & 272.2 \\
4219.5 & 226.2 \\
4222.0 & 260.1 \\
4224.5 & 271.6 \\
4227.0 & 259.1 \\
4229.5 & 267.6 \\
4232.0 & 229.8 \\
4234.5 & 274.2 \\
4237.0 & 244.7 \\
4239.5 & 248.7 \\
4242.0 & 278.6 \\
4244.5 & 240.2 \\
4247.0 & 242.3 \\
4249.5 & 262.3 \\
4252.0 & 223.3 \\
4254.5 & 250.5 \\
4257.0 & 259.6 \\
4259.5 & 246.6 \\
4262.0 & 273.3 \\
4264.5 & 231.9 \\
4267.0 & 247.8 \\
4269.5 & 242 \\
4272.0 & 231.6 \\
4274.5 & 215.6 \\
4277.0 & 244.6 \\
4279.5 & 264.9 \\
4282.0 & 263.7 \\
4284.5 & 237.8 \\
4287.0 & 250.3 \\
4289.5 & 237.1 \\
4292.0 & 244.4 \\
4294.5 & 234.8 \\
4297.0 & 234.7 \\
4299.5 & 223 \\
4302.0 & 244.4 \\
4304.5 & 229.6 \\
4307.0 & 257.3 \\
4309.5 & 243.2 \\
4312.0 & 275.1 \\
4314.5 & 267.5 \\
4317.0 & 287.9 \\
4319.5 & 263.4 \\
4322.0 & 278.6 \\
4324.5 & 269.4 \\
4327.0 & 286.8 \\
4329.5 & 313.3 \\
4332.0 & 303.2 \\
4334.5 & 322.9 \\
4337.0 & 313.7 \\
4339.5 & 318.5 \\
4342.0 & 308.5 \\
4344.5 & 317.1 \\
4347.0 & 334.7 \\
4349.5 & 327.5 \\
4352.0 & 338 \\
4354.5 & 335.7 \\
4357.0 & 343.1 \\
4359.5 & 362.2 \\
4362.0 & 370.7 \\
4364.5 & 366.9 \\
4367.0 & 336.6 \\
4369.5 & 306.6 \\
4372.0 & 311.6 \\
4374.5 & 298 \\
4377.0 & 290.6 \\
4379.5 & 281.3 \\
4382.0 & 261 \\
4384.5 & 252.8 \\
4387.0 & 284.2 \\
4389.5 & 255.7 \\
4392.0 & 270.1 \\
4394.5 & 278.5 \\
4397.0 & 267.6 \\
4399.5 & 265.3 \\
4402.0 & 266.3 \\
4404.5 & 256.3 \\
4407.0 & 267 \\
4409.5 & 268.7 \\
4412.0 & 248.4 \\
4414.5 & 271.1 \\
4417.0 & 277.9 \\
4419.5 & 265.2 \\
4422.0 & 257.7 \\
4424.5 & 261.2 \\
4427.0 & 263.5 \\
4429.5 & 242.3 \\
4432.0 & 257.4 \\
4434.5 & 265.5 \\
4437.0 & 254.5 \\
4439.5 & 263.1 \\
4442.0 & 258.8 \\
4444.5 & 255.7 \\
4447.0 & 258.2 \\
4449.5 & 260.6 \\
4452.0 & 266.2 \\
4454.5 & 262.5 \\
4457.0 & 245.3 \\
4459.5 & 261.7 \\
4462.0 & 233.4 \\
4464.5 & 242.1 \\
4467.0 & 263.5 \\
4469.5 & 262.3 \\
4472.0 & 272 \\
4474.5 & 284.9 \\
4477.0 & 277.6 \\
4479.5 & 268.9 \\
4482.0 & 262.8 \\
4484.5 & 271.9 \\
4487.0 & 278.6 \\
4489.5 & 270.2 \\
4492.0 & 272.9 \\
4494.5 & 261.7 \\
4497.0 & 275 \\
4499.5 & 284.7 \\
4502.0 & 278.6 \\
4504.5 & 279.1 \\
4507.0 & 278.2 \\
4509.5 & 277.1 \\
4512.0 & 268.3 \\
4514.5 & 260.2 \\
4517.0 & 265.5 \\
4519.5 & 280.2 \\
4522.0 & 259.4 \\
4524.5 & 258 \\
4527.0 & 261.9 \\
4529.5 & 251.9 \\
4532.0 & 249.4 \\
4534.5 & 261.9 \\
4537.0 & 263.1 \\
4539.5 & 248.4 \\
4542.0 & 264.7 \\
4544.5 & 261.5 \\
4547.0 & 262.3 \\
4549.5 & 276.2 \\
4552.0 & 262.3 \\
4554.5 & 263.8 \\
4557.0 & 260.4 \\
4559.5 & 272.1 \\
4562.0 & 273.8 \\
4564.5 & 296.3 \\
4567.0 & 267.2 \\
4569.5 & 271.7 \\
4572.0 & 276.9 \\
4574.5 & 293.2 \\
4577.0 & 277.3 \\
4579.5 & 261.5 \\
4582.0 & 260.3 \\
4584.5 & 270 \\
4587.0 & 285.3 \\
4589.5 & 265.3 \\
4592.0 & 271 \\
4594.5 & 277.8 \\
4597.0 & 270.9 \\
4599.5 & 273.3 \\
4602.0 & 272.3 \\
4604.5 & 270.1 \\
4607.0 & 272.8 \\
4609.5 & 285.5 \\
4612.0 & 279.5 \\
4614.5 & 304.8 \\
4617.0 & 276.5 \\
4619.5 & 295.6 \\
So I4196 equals 0.12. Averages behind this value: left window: 258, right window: 270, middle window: 233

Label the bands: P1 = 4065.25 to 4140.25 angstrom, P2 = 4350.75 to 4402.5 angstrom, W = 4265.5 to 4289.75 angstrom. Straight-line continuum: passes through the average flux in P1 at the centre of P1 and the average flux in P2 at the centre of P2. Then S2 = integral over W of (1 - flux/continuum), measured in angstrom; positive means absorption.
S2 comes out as 3.8 angstrom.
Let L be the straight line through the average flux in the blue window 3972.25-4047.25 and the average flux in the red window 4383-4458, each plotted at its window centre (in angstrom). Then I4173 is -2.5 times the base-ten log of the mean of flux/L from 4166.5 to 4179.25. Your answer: 0.16 mag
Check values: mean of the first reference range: 255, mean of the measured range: 223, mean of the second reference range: 262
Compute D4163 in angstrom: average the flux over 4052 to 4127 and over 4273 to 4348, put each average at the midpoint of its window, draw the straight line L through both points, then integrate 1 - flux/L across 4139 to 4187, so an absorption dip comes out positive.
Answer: 6.6 angstrom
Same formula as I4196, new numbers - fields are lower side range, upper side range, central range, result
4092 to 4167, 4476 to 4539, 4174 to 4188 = 0.15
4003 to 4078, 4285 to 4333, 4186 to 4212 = 0.15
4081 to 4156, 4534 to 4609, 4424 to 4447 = 0.04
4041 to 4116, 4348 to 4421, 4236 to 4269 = 0.12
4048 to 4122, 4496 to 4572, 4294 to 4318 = 0.07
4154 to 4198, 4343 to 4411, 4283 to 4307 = 0.13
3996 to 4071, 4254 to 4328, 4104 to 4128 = -0.04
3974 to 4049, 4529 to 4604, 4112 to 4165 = 0.03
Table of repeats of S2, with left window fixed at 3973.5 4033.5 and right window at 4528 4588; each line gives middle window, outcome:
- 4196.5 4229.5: 2.7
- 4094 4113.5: 0.2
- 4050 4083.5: -0.5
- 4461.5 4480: 0.1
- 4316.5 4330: -0.9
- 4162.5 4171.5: 1.2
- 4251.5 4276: 1.8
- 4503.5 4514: -0.3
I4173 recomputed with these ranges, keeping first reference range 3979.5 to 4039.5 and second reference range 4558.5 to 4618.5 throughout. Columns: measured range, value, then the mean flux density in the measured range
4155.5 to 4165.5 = 0.141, 230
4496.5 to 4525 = 0.005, 272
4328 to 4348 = -0.180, 316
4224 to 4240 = 0.033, 256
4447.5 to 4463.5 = 0.069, 255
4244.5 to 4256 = 0.087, 244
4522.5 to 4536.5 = 0.070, 257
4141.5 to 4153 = 0.094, 240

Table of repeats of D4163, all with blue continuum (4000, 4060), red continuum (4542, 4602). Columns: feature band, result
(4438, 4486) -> 1.2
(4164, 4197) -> 4.6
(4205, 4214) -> 1.4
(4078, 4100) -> -0.6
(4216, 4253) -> 1.2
